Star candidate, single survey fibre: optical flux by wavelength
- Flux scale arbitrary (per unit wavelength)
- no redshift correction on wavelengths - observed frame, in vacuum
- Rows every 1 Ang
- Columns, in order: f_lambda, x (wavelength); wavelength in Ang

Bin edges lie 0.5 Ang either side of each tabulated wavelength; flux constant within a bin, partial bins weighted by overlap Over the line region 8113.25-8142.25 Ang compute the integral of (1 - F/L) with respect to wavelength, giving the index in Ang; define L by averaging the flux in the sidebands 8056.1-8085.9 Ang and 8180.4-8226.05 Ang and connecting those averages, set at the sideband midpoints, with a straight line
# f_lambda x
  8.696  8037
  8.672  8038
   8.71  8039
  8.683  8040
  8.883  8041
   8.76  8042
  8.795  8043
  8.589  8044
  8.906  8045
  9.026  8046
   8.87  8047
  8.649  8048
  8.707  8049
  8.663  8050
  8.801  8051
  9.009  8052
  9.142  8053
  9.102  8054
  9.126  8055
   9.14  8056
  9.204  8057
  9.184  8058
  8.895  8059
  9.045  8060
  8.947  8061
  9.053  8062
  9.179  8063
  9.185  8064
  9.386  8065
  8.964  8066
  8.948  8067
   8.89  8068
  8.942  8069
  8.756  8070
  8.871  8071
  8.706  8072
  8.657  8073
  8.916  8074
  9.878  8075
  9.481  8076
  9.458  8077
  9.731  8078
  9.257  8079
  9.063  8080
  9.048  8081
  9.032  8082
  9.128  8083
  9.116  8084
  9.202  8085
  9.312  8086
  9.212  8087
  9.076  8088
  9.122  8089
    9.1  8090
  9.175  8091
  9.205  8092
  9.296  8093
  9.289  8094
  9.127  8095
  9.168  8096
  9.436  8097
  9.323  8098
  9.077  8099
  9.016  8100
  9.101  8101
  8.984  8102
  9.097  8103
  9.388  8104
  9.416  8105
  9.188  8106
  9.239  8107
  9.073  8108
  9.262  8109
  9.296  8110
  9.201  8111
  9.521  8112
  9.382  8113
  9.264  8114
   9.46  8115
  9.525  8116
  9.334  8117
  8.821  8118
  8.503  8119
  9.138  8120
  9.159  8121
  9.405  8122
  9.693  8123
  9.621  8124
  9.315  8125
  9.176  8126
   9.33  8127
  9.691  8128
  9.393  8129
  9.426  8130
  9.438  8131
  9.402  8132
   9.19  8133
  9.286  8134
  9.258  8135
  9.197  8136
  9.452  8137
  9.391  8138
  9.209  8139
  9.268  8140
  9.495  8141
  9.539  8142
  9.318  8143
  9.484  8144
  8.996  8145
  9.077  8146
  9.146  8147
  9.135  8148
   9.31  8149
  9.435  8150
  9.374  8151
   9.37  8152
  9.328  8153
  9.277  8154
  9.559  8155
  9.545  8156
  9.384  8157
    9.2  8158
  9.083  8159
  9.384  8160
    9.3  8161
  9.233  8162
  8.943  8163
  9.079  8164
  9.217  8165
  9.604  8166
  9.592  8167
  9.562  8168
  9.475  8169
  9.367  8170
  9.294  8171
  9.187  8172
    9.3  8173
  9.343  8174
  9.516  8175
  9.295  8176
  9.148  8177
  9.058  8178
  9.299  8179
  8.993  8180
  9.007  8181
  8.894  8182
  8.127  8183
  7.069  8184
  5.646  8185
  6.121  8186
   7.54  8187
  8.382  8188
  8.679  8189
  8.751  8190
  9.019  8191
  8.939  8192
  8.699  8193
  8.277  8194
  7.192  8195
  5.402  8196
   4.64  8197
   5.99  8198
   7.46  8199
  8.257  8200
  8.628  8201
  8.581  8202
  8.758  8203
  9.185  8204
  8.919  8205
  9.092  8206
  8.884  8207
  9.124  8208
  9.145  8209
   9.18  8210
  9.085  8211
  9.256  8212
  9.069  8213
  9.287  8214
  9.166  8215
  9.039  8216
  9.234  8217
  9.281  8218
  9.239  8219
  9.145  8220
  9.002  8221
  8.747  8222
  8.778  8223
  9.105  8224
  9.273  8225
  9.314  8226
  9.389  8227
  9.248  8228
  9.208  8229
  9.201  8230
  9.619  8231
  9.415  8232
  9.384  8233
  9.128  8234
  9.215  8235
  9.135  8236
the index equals -1.7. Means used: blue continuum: 9.11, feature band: 9.32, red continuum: 8.42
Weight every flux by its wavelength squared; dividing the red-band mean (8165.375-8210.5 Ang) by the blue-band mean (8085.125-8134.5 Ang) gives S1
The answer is 0.93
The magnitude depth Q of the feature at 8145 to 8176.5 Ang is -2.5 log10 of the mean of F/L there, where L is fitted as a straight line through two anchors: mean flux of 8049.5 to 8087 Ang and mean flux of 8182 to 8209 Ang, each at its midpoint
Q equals -0.131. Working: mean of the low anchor 9.09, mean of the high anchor 7.94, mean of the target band 9.31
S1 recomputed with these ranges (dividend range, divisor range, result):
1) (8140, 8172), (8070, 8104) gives 1.03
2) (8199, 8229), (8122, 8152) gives 0.98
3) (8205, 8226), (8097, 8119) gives 1.01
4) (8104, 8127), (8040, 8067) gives 1.05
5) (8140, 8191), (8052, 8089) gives 1.01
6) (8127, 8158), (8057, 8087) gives 1.04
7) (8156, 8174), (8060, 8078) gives 1.05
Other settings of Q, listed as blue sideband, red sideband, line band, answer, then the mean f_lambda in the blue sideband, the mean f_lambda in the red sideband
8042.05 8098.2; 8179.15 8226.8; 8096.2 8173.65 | -0.06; 9.08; 8.45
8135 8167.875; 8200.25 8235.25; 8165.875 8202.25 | 0.11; 9.31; 9.12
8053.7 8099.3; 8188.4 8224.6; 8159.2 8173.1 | -0.07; 9.14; 8.56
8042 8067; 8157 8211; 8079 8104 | -0.04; 8.98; 8.6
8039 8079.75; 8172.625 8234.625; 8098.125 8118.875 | -0.04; 9.01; 8.65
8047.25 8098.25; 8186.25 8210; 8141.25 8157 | -0.10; 9.1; 8.15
